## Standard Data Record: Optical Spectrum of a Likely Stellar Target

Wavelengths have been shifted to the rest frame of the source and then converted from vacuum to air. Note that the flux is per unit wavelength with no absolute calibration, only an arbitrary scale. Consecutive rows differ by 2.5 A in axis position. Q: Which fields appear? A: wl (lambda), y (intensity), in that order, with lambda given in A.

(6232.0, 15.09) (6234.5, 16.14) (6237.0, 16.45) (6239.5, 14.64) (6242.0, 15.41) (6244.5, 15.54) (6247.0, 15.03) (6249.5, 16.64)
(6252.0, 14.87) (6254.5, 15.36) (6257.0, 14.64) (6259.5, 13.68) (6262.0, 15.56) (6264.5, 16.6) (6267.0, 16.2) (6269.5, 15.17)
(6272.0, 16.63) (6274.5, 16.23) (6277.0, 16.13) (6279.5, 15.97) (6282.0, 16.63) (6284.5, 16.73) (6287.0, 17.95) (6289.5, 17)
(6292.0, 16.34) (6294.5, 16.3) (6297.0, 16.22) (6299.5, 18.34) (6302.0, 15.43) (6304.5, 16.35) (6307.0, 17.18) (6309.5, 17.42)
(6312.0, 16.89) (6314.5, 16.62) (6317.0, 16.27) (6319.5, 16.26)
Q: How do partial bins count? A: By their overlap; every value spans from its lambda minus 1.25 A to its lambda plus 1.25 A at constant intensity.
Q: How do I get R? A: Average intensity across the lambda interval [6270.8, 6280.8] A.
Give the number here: 16.2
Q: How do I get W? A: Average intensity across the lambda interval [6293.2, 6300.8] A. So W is 16.9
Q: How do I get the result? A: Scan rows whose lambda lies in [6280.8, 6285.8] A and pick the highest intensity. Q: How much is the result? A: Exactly 16.73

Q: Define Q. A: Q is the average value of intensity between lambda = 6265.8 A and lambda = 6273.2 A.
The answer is 16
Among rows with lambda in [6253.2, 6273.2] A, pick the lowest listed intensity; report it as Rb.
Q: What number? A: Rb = 13.68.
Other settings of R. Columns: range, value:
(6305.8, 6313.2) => 17.2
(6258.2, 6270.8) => 15.4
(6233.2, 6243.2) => 15.7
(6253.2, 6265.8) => 15.2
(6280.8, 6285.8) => 16.7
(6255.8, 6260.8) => 14.2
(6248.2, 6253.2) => 15.8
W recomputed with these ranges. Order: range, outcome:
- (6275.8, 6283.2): 16.2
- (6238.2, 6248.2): 15.2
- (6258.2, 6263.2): 14.6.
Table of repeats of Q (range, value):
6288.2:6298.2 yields 16.5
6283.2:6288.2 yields 17.3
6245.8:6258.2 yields 15.3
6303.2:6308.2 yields 16.7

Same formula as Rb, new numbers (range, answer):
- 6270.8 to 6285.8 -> 15.97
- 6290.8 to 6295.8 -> 16.3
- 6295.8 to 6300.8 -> 16.22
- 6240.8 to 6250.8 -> 15.03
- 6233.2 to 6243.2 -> 14.64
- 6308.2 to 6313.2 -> 16.89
